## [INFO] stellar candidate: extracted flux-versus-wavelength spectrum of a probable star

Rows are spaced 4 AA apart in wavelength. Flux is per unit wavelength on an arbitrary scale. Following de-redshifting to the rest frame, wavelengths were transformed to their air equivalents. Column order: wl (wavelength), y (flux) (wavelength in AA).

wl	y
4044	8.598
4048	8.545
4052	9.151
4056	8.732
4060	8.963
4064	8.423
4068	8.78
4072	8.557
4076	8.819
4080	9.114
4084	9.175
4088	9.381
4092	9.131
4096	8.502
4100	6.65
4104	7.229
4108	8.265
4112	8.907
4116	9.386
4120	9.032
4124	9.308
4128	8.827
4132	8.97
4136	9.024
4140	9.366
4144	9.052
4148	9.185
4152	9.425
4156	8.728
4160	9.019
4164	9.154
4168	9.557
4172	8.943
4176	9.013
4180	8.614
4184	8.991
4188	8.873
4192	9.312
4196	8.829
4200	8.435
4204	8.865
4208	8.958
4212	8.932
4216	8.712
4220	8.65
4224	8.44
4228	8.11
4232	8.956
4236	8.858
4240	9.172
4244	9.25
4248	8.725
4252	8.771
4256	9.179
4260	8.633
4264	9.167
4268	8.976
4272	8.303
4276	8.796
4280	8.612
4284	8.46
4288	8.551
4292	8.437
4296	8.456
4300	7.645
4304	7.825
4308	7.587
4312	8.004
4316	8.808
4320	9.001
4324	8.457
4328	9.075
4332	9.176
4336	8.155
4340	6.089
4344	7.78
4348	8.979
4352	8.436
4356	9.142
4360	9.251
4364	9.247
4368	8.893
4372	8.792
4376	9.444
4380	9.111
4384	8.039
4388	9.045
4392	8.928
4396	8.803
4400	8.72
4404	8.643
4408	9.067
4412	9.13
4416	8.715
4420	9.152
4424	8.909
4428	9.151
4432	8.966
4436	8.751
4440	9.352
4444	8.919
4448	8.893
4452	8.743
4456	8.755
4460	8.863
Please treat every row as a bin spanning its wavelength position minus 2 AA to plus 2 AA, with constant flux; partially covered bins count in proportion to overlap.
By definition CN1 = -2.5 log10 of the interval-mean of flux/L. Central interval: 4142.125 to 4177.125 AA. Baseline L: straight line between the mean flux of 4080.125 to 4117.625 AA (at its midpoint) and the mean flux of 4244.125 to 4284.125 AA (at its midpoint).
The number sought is -0.060 mag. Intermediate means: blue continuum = 8.54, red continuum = 8.8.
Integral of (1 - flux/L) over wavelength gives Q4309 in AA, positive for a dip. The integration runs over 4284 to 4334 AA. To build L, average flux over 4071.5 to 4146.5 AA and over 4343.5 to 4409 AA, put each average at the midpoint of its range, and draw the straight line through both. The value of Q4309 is 2.4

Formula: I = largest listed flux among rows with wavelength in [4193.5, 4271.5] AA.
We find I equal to 9.25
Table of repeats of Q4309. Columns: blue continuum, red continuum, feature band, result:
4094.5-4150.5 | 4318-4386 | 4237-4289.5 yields -0.9 AA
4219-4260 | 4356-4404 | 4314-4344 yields 1.8 AA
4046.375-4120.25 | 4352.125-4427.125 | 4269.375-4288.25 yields 0.6 AA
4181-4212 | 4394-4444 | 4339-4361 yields 1.5 AA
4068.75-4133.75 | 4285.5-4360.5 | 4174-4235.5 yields -1.8 AA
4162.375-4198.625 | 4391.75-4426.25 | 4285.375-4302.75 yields 1.4 AA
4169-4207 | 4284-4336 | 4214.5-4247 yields -0.2 AA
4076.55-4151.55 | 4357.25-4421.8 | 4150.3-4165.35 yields -0.4 AA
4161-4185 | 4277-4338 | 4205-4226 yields 0.3 AA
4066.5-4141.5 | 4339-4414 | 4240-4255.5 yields -0.4 AA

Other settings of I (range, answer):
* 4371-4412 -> 9.444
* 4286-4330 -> 9.075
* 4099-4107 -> 7.229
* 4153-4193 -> 9.557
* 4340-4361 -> 9.251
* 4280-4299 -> 8.612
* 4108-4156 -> 9.425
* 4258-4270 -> 9.167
